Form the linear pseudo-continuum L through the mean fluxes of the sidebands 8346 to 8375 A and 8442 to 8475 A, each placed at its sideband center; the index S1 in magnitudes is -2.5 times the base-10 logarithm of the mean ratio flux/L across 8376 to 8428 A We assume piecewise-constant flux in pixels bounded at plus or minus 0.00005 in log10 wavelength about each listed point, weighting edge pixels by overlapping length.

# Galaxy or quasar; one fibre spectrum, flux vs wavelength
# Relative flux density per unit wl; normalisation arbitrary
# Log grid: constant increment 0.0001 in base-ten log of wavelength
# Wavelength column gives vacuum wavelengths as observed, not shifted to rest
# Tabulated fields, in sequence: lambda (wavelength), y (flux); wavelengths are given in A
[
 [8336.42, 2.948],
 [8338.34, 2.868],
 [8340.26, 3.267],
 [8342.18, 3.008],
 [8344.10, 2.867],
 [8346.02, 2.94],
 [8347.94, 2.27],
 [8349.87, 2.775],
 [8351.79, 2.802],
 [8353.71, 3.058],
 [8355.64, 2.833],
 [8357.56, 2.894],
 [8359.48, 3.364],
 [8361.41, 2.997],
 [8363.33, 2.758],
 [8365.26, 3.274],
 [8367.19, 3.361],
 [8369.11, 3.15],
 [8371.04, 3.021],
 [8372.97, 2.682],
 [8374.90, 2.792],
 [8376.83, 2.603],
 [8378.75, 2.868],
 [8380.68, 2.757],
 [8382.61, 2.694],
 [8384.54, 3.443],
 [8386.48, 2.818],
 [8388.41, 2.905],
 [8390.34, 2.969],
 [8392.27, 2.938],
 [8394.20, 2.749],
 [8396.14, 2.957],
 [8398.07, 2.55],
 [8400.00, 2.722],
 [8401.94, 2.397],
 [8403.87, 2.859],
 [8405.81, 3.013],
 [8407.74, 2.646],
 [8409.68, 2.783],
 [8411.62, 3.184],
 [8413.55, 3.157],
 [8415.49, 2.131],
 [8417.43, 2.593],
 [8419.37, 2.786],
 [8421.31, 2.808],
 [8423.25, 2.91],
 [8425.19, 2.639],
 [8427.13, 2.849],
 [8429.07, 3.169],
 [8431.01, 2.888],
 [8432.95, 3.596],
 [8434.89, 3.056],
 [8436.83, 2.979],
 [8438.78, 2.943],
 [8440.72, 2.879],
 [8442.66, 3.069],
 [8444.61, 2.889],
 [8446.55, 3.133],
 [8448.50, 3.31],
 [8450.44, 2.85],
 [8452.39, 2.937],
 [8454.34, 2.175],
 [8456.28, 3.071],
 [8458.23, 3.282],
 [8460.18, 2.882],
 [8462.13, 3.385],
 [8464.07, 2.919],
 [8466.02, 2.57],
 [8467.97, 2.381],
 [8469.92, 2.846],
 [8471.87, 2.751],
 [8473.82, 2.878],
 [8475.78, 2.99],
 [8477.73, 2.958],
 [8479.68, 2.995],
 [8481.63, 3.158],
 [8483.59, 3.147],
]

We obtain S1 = 0.04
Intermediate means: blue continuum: 2.94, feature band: 2.81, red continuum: 2.9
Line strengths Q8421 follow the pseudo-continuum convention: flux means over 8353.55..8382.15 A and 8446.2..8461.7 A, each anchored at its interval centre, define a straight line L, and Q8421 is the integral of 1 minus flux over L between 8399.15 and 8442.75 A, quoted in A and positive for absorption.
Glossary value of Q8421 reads 1.3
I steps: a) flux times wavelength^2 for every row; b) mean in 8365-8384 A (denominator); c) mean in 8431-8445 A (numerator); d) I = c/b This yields 1.06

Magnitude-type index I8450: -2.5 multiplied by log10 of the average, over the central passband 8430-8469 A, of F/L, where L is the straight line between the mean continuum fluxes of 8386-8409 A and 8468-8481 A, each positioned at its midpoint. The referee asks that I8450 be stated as -0.04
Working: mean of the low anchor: 2.79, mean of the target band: 2.96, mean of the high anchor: 2.87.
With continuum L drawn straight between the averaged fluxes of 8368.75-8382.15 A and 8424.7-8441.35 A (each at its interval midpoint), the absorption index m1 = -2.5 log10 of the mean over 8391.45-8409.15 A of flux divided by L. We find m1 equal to 0.06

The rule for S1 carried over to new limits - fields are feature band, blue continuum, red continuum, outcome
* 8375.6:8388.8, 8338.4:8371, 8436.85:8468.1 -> 0.04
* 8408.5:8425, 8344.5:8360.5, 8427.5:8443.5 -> 0.09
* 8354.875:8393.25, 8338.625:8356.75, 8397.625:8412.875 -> -0.05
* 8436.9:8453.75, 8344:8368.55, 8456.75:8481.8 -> -0.02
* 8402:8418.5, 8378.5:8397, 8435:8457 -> 0.06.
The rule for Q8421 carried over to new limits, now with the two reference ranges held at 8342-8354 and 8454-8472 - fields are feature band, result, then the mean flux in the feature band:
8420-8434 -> -0.70 A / 2.98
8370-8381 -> 0.06 A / 2.79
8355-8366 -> -0.87 A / 3.02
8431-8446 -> -1.10 A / 3.05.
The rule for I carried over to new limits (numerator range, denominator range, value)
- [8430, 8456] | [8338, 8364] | 1.05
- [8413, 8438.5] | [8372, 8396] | 1.02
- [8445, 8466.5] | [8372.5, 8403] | 1.07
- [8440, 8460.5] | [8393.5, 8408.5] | 1.09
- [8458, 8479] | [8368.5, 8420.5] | 1.04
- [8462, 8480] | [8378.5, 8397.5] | 1.00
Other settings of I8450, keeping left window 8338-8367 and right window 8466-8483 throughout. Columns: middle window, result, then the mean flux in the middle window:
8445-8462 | -0.04 mag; 2.97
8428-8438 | -0.09 mag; 3.13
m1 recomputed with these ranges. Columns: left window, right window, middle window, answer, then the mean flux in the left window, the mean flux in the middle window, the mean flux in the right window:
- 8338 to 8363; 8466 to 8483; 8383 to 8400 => 0.000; 2.92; 2.9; 2.86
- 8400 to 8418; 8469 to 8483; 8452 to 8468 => 0.011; 2.75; 2.87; 2.94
